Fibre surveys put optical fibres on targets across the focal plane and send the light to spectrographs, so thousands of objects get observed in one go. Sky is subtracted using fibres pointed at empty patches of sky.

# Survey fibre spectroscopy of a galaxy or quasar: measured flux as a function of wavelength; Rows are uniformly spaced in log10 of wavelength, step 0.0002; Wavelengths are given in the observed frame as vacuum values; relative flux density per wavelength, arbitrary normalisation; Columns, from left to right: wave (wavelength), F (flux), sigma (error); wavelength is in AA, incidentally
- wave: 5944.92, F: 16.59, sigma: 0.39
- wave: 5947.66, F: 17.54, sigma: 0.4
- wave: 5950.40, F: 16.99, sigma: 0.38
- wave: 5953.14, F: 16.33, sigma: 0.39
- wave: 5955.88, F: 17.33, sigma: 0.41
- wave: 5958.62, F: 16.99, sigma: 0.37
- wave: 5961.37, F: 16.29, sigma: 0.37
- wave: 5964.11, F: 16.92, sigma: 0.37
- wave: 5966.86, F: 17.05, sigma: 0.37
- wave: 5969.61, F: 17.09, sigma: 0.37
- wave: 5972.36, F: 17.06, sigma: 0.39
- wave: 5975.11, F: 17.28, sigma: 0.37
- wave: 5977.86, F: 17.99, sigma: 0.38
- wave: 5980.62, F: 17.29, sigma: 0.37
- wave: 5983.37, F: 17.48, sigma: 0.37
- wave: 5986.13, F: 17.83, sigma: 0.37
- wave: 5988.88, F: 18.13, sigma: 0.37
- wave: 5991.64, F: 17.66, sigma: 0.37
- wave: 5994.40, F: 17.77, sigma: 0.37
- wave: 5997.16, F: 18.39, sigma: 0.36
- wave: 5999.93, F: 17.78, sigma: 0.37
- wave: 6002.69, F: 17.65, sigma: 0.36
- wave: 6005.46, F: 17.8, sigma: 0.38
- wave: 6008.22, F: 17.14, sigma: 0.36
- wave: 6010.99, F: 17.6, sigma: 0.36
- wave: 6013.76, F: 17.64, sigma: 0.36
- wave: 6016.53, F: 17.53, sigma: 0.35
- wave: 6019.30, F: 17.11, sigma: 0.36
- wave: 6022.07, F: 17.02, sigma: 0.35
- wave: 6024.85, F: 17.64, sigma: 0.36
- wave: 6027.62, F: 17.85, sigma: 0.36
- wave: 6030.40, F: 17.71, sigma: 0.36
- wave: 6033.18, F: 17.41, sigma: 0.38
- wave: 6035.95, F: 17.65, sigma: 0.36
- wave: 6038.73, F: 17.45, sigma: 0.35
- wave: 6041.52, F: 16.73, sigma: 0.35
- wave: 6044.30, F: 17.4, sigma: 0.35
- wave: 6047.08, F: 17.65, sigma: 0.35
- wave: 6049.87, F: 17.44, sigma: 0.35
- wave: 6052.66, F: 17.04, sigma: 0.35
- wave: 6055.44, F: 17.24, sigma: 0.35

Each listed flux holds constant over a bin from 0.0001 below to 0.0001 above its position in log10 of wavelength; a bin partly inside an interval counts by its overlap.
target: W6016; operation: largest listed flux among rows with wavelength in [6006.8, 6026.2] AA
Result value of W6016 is 17.64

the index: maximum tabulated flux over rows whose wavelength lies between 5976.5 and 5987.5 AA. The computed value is 17.99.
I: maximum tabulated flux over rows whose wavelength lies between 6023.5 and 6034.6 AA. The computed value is 17.85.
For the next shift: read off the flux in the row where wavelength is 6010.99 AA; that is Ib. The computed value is 17.6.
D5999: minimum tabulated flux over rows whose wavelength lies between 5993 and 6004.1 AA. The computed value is 17.65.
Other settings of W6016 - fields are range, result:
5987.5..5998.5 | 18.39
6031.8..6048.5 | 17.65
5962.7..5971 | 17.09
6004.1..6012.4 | 17.8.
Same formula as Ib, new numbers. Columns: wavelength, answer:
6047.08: 17.65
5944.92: 16.59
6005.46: 17.8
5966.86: 17.05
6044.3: 17.4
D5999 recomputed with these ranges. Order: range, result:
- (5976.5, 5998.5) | 17.29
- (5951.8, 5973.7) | 16.29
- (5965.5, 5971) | 17.05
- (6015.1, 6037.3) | 17.02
